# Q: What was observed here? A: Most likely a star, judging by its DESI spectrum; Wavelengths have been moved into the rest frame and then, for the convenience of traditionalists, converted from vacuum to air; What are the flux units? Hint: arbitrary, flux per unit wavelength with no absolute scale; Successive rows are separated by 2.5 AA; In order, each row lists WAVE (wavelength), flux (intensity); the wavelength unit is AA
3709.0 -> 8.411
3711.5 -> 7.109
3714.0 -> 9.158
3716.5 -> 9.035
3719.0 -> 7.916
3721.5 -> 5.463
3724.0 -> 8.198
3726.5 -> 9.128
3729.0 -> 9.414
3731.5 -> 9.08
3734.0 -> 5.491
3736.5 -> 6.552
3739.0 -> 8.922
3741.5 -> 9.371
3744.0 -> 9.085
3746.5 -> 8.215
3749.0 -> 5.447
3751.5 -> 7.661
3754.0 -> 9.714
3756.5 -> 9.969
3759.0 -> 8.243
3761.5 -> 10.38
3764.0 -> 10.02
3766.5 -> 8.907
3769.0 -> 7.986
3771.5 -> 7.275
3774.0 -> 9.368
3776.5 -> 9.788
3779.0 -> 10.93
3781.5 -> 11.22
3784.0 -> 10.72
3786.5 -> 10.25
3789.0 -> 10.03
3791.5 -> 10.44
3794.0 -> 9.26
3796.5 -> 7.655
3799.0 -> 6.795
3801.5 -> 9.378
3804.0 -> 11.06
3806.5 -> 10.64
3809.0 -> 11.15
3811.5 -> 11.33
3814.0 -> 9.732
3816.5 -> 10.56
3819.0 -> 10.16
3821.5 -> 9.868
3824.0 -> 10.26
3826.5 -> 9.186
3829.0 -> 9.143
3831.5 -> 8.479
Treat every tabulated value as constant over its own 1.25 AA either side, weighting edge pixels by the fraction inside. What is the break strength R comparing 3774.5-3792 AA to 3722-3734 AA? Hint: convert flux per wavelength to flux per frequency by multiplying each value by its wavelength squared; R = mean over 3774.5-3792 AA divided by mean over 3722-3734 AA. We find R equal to 1.28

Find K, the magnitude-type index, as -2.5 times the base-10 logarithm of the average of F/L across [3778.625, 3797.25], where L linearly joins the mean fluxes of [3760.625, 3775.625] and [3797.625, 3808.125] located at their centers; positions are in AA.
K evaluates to -0.09 mag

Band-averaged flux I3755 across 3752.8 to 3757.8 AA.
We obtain 9.83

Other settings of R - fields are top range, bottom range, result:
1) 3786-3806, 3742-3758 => 1.14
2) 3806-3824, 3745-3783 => 1.19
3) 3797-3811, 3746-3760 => 1.22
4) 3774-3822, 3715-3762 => 1.26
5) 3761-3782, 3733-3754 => 1.24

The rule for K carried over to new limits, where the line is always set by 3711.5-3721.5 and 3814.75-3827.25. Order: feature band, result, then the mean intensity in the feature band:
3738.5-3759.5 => 0.024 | 8.51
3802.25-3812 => -0.122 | 10.9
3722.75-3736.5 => 0.030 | 8.11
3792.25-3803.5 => 0.125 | 8.55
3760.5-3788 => -0.062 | 9.71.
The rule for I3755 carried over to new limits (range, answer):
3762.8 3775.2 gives 8.7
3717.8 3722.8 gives 6.69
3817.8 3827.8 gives 9.86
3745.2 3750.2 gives 6.87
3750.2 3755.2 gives 8.64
